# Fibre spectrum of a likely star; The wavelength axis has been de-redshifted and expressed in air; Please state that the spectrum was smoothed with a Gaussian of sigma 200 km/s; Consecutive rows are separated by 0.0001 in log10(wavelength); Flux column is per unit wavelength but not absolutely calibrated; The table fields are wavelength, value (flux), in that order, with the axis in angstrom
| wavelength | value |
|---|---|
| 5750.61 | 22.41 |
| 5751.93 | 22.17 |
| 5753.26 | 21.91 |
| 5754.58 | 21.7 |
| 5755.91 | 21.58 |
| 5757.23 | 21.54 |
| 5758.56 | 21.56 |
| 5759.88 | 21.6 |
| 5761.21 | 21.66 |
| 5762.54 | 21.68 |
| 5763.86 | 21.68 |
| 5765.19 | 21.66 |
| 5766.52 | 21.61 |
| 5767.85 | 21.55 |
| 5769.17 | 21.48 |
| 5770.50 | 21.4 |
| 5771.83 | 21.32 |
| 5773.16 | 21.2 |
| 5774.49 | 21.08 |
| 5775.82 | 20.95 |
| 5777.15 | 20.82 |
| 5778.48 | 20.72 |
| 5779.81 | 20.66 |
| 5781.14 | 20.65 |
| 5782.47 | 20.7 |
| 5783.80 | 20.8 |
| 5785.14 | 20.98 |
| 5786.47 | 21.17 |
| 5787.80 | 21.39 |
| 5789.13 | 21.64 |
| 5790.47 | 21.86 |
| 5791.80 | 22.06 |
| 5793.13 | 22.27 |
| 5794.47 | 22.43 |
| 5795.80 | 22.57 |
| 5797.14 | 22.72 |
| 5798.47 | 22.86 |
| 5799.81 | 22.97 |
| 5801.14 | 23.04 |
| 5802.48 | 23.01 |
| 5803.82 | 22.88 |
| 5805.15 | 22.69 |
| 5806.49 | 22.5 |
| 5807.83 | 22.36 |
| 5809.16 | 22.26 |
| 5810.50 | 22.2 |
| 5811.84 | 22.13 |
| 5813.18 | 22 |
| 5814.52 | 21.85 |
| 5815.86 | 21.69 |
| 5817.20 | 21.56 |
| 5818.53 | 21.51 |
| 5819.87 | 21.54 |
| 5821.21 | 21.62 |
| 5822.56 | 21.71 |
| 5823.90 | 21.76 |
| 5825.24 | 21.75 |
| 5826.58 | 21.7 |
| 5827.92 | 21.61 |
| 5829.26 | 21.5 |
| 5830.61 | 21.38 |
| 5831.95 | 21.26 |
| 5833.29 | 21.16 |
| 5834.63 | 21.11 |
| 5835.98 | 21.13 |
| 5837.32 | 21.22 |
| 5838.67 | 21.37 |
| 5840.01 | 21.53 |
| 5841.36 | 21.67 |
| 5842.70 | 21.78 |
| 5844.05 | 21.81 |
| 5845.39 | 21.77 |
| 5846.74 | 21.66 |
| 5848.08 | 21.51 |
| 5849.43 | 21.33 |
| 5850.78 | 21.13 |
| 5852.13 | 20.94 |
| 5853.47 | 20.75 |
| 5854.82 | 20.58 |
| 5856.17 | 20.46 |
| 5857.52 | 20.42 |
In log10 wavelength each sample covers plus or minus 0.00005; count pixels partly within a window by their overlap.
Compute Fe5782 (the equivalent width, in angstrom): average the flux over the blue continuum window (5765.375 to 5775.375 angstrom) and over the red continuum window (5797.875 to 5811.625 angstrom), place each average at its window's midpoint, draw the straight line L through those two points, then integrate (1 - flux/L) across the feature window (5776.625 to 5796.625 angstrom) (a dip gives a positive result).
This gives 0.5 angstrom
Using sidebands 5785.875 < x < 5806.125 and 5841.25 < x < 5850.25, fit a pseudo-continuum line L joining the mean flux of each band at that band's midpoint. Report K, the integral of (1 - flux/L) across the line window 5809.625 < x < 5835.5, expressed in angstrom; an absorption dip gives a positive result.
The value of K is 0.41 angstrom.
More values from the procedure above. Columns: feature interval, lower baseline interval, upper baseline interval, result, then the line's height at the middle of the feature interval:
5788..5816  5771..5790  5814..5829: -1.3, 21.4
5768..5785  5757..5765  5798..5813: 0.7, 22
